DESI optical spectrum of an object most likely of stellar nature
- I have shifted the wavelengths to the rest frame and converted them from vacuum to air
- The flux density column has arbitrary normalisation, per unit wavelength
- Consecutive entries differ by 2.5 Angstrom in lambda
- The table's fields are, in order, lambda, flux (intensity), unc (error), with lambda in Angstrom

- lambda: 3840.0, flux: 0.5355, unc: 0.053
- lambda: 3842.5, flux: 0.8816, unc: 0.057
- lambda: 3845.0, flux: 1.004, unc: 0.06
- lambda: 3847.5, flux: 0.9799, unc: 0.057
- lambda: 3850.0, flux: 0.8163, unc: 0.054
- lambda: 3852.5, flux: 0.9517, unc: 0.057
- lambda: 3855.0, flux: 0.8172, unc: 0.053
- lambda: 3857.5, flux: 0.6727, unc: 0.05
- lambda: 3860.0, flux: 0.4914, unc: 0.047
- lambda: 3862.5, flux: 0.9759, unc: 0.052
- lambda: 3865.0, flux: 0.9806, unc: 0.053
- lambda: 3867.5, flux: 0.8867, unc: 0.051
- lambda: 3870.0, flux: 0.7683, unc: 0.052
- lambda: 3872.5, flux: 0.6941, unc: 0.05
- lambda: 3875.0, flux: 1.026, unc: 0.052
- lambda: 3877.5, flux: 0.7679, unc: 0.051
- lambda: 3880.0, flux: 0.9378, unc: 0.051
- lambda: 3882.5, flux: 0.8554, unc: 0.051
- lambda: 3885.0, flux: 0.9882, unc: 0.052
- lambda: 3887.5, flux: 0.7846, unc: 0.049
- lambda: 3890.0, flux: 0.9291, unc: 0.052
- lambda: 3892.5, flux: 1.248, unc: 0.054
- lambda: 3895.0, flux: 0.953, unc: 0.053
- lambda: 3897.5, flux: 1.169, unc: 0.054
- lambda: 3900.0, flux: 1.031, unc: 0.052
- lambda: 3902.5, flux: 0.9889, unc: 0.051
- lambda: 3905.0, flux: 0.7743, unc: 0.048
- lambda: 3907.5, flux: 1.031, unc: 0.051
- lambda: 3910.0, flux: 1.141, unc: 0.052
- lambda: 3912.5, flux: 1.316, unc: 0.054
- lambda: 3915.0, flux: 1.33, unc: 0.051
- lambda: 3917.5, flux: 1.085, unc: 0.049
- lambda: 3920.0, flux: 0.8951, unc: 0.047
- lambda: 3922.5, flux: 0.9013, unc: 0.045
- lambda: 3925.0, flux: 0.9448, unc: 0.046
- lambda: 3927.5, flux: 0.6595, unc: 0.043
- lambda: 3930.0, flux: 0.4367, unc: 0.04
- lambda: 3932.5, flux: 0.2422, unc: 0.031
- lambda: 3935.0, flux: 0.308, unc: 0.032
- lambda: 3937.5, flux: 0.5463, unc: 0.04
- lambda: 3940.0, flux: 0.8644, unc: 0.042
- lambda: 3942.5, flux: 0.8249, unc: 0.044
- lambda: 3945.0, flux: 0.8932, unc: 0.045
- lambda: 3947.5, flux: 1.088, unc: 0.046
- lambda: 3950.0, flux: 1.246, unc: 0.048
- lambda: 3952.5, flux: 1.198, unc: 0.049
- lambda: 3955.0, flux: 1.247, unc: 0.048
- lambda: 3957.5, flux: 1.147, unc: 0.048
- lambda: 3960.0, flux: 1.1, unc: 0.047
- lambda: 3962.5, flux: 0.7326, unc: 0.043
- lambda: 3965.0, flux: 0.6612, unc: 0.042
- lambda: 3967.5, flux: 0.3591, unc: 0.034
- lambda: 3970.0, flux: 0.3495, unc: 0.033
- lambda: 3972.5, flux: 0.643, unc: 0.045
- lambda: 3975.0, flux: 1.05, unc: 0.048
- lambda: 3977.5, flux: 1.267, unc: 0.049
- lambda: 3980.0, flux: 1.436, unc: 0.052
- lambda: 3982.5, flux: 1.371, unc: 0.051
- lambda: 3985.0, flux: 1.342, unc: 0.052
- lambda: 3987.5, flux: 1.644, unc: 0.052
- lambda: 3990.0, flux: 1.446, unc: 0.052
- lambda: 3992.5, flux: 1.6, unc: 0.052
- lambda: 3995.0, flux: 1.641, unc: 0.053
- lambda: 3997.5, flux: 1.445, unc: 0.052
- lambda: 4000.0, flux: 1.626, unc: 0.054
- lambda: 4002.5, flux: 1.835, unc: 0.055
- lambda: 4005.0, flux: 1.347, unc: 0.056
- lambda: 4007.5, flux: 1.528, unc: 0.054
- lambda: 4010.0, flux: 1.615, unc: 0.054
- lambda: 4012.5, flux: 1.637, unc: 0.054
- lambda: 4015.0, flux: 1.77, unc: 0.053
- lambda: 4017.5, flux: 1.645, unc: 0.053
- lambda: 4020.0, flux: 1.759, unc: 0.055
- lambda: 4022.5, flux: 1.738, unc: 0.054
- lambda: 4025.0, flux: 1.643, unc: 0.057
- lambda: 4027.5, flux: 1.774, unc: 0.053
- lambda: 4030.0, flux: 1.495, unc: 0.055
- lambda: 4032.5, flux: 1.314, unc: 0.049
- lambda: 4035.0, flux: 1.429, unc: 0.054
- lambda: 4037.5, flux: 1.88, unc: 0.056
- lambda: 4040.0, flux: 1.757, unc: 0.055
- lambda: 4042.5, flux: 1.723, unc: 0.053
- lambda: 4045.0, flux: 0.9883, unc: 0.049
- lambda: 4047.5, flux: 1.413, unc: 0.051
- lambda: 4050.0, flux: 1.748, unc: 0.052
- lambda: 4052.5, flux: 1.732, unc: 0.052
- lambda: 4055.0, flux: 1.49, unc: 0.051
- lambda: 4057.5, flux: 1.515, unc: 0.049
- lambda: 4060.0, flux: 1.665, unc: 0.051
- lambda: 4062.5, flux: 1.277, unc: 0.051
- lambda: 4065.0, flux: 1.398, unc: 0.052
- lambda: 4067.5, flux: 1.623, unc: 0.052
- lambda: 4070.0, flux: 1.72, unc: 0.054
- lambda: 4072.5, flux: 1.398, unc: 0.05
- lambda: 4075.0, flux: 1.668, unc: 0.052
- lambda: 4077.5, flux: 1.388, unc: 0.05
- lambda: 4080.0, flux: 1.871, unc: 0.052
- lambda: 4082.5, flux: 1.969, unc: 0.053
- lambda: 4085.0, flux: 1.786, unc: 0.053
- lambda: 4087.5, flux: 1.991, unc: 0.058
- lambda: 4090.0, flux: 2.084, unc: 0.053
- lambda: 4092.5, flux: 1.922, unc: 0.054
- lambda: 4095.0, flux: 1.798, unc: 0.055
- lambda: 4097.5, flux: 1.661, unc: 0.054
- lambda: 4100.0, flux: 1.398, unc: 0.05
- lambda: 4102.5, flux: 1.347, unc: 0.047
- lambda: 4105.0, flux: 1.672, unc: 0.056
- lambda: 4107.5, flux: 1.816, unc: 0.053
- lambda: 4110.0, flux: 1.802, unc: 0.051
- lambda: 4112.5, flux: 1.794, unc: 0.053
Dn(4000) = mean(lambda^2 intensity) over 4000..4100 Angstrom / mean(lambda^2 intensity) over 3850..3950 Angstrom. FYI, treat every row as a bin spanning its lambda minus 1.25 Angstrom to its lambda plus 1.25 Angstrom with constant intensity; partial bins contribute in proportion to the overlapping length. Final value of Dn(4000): 2.0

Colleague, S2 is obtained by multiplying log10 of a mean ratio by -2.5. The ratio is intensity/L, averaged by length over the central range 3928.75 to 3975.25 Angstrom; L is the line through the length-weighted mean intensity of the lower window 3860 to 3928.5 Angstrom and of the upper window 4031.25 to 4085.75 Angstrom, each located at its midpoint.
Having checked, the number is 0.447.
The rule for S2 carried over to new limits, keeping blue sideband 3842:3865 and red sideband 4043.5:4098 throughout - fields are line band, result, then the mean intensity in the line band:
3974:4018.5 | -0.108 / 1.52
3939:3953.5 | 0.168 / 1.02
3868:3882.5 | 0.106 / 0.843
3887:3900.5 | -0.037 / 1.03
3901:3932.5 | 0.155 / 0.931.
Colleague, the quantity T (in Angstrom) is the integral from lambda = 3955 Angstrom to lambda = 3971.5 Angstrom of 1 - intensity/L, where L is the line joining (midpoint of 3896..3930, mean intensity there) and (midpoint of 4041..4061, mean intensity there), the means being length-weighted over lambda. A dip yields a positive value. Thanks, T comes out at 5.9 Angstrom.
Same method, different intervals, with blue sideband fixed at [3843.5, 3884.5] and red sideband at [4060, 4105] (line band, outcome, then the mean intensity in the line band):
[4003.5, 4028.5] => -4.0 Angstrom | 1.65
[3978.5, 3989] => -1.2 Angstrom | 1.44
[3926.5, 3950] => 9.4 Angstrom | 0.683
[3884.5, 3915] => -1.7 Angstrom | 1.04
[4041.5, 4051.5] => 0.4 Angstrom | 1.47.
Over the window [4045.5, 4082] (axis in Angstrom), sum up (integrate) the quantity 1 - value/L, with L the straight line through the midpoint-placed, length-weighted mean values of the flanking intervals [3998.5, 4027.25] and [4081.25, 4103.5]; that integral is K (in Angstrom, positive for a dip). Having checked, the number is 3.61 Angstrom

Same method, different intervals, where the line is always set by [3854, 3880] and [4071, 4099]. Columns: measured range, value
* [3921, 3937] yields 7.3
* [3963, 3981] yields 6.6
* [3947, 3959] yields 0.0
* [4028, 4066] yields 1.8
